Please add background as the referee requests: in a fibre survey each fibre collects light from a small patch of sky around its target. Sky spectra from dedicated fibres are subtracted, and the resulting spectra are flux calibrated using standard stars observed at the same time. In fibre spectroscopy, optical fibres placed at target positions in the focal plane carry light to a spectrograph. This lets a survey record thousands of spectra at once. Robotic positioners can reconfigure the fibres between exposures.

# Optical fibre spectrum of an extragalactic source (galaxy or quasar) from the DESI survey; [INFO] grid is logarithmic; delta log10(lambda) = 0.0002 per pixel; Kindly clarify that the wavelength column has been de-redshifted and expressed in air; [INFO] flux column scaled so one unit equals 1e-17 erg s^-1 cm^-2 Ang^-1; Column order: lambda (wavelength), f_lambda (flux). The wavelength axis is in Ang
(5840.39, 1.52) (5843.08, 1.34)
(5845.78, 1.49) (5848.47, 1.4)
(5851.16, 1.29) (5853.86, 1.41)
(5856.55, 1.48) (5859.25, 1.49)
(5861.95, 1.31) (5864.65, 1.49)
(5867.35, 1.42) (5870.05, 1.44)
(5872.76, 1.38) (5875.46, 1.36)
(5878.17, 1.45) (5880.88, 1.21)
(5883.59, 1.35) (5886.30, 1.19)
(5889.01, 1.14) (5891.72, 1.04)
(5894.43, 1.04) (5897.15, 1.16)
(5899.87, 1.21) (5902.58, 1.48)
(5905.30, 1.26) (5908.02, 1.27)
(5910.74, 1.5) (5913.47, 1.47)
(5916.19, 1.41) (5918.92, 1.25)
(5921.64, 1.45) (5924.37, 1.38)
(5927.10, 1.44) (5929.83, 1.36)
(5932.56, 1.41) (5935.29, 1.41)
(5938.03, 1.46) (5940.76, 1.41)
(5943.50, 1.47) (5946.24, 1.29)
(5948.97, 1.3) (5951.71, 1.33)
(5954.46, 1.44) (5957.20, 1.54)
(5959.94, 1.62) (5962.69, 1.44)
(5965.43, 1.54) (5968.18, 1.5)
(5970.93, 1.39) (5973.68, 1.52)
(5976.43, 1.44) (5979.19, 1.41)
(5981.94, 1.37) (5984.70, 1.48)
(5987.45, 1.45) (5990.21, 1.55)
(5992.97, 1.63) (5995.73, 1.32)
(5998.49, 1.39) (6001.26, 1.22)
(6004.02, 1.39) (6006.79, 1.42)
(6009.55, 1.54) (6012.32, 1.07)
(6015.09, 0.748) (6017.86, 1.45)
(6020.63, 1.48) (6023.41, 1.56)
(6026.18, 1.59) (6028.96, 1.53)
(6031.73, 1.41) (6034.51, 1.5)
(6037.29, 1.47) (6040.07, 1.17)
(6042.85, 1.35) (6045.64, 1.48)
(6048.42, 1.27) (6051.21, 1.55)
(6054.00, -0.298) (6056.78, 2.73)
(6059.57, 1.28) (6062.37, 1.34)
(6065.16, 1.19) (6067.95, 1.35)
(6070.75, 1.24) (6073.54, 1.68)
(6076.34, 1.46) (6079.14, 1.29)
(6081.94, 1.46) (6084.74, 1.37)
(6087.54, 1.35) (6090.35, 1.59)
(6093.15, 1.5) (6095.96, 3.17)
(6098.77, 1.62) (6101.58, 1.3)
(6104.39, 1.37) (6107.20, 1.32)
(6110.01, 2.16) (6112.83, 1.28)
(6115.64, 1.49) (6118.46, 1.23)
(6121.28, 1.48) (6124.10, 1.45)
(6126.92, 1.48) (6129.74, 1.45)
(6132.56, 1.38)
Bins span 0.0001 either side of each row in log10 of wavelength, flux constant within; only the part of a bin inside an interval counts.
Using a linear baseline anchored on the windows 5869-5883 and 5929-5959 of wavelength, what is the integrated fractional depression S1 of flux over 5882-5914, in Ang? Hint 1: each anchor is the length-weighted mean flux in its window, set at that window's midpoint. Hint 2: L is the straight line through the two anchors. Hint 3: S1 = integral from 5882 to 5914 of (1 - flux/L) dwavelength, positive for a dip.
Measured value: 2.9 Ang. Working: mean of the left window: 1.36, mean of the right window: 1.41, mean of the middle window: 1.25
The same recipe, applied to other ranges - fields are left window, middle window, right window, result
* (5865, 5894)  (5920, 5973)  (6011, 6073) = -4.6 Ang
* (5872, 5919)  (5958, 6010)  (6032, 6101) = -2.9 Ang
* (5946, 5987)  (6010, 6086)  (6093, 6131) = 8.3 Ang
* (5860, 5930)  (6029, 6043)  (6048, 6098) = 0.5 Ang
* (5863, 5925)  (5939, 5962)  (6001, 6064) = -1.6 Ang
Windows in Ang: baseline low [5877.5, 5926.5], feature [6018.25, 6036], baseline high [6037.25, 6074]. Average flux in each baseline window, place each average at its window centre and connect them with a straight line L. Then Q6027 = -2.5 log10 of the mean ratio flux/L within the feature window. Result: -0.14 mag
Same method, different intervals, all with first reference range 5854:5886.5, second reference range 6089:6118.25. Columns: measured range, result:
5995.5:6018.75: 0.209 mag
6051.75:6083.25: 0.203 mag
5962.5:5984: 0.041 mag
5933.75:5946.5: 0.039 mag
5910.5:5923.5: 0.028 mag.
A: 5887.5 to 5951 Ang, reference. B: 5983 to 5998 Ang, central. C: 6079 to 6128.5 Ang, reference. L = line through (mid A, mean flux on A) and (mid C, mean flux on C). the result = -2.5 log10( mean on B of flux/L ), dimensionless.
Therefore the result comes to -0.04 mag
